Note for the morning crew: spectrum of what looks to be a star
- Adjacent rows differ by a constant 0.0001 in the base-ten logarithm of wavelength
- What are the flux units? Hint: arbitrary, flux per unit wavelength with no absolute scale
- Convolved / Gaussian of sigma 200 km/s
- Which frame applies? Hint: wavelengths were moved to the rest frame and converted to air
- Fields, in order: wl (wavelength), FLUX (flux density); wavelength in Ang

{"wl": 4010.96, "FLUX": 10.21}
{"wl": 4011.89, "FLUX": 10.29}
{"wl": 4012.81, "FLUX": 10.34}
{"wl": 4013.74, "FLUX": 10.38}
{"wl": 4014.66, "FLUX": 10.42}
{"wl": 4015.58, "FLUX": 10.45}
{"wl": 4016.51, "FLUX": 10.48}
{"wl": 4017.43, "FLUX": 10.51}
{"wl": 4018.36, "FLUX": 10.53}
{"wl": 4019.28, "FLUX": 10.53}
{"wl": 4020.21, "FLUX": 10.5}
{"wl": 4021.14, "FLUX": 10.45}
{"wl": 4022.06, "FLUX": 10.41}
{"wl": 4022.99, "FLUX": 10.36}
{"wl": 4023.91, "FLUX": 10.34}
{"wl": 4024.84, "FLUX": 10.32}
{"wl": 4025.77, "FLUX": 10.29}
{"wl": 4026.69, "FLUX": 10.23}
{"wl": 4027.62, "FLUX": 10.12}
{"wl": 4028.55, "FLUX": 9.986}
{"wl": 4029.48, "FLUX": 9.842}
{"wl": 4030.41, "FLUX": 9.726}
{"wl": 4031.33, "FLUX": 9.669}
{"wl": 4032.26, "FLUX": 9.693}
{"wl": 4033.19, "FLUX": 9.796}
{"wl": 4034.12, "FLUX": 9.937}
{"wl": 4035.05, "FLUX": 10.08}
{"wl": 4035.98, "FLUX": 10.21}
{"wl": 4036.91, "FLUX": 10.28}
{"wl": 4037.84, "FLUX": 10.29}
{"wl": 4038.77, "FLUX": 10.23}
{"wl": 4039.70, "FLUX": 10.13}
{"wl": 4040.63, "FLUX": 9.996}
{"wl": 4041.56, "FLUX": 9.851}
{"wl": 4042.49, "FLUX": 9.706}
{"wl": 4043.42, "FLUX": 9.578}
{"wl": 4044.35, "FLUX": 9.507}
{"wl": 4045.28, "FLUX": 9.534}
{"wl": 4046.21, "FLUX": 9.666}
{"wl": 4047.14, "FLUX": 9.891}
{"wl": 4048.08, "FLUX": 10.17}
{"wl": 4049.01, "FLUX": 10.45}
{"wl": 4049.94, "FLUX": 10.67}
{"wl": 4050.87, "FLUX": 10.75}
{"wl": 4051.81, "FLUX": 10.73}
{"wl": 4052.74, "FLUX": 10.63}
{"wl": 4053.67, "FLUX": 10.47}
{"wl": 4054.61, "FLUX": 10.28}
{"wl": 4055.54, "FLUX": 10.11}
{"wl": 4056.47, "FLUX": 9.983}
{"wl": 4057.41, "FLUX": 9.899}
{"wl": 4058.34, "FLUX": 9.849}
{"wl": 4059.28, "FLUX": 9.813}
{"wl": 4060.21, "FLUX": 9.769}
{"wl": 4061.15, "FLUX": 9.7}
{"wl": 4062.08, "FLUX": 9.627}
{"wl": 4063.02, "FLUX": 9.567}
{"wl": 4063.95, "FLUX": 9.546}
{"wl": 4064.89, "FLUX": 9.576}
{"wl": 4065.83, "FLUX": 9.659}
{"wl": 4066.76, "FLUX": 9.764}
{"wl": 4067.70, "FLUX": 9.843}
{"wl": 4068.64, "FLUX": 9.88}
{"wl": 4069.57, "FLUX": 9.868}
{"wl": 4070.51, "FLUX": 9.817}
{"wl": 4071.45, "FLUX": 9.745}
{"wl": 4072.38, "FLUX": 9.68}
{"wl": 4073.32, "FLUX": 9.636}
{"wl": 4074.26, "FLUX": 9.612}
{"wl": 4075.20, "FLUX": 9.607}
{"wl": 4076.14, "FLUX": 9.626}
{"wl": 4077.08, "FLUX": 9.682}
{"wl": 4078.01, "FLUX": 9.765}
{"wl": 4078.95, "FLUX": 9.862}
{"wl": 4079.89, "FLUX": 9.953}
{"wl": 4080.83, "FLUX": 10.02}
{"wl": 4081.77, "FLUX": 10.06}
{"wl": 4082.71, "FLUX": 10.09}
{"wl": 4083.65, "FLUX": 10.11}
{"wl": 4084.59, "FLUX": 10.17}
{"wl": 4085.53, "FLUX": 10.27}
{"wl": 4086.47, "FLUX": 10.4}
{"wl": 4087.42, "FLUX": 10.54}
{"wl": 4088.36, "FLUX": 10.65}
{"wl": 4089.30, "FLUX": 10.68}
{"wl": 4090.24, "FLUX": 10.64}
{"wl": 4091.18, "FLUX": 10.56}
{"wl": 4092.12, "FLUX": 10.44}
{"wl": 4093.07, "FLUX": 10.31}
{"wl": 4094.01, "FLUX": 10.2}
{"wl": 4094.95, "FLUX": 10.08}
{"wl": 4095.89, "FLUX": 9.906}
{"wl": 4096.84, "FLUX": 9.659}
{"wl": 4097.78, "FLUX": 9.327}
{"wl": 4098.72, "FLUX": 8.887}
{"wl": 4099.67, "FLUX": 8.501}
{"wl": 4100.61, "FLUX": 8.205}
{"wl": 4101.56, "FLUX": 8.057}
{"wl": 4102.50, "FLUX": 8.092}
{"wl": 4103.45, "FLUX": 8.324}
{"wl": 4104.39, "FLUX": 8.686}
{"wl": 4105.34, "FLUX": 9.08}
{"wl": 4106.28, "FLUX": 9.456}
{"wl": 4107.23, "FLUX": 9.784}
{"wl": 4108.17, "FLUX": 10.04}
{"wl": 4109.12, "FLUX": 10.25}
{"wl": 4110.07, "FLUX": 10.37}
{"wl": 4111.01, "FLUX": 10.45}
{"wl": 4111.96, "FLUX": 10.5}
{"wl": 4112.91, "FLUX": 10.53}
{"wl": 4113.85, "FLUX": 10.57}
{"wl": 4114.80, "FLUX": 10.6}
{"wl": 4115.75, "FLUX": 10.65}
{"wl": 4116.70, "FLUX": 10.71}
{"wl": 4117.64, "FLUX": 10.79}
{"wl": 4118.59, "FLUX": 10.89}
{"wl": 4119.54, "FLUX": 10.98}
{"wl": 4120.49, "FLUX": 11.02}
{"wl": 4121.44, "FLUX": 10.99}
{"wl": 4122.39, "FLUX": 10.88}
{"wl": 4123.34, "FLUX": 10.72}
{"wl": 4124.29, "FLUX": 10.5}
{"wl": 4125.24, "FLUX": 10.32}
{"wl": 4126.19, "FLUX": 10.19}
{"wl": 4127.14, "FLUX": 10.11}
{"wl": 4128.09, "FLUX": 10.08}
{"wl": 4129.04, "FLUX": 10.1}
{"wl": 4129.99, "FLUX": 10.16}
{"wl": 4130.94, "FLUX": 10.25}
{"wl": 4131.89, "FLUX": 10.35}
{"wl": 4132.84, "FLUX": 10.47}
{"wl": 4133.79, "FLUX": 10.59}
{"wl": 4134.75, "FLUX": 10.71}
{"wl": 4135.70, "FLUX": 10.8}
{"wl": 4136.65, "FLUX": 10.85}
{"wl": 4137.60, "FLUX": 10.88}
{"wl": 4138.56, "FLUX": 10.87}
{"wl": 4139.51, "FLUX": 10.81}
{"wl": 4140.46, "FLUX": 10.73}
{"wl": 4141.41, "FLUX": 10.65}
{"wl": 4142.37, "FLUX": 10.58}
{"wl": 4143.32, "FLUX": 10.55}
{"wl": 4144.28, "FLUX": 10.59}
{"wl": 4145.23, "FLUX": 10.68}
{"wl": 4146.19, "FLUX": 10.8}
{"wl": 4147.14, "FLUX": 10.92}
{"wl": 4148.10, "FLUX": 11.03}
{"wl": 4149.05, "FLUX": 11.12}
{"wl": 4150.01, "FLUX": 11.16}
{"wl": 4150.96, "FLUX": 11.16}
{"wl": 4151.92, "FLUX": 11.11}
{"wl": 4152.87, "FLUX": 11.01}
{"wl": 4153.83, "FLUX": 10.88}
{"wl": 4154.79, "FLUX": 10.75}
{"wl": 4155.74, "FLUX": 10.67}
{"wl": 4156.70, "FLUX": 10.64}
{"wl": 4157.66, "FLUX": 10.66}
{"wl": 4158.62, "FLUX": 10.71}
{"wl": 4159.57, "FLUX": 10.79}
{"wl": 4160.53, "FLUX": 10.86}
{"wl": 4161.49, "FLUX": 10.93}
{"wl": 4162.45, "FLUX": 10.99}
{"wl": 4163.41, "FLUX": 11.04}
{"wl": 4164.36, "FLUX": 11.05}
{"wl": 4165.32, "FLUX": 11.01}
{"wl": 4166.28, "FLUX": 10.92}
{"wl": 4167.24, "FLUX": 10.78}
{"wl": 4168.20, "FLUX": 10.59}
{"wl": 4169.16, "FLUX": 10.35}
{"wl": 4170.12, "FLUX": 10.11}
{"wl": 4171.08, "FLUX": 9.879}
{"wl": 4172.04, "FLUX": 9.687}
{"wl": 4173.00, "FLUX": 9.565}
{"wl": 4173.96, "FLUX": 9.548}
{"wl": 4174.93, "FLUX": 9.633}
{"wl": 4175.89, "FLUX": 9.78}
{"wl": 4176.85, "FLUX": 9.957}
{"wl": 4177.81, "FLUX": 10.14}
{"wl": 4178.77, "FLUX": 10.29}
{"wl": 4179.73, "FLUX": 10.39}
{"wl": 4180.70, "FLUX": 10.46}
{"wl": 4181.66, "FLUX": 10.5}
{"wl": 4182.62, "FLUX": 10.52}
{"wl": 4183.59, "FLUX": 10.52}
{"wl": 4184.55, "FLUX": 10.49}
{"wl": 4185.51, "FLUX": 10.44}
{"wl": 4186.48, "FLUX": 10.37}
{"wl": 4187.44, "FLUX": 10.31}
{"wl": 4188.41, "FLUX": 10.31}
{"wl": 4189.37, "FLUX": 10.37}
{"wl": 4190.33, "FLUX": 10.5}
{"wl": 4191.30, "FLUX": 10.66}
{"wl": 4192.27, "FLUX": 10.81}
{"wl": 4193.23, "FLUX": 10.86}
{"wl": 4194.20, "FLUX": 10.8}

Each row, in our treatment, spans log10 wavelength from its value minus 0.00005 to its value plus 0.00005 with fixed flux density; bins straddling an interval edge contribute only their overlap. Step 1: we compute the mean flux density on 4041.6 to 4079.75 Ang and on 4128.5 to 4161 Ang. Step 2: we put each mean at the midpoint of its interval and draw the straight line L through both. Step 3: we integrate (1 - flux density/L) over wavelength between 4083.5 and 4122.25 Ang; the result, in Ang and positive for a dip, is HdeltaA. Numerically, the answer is 1.12 Ang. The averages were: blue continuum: 9.89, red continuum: 10.7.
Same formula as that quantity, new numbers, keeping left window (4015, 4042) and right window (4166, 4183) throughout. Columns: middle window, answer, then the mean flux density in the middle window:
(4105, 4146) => -1.3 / 10.5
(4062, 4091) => 0.7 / 9.94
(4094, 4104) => 1.2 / 8.97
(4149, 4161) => -0.8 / 10.9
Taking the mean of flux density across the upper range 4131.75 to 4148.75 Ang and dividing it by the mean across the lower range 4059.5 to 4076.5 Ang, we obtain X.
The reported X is 1.11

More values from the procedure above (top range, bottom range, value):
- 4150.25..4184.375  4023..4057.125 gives 1.04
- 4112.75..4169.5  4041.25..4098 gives 1.07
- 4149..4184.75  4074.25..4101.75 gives 1.07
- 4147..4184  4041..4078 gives 1.07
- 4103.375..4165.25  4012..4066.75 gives 1.05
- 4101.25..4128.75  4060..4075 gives 1.05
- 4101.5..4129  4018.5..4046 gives 1.01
